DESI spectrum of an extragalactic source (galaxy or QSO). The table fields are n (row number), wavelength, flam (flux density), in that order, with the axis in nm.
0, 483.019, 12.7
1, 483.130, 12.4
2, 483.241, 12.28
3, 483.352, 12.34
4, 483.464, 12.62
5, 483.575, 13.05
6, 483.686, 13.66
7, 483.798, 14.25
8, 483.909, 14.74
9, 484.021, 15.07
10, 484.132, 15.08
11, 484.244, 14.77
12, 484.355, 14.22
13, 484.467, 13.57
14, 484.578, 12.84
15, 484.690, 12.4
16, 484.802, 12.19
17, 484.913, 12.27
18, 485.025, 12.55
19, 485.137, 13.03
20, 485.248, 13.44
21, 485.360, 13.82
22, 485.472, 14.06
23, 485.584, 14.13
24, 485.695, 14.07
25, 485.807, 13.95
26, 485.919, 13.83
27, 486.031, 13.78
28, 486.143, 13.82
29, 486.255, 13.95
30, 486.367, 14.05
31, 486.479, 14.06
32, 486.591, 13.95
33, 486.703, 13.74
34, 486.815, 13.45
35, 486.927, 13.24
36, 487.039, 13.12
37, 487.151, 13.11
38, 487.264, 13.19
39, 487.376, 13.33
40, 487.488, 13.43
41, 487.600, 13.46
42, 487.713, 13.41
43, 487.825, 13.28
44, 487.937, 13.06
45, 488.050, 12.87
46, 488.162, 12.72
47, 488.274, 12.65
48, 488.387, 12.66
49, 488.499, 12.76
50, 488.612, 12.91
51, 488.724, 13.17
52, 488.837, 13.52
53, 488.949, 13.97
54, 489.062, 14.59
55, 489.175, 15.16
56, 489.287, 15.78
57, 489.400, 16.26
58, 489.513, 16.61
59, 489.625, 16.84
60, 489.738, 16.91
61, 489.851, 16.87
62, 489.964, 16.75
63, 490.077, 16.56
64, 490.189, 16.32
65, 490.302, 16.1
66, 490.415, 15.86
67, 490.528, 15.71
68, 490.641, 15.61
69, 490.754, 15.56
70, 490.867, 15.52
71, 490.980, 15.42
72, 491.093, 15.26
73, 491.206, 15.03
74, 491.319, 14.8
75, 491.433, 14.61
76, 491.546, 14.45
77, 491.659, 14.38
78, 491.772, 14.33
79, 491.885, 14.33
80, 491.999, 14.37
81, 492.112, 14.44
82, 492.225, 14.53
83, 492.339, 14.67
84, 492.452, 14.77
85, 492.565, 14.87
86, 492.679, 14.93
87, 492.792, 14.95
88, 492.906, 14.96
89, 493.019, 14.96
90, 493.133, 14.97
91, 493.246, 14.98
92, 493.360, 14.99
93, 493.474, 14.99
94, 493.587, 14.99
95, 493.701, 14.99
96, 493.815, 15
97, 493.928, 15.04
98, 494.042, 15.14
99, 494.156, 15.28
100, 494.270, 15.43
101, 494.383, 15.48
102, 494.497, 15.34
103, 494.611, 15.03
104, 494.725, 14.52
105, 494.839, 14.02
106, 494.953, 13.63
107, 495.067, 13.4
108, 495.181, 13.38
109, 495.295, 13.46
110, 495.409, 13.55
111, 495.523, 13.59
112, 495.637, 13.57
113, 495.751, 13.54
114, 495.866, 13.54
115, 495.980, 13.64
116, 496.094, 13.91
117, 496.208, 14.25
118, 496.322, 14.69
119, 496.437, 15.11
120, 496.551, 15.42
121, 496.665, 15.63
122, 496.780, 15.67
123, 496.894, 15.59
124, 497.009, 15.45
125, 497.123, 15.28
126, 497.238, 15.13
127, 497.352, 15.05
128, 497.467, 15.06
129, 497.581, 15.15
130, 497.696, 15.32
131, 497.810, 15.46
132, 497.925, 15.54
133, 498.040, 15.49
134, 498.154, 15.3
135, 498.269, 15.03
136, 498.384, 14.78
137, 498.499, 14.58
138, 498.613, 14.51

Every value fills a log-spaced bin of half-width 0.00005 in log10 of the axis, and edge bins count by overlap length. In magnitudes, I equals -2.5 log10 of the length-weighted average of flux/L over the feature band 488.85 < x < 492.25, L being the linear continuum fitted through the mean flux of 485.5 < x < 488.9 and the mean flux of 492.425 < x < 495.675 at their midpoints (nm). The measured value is -0.10 mag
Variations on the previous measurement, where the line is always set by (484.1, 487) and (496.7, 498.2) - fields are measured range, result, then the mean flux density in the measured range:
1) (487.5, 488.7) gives 0.079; 13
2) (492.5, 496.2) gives 0.029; 14.5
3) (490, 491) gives -0.112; 15.9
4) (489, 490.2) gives -0.145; 16.2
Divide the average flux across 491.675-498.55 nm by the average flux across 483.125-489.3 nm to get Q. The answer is 1.1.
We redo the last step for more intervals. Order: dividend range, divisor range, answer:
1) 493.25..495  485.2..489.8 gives 1.07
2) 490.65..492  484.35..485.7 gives 1.13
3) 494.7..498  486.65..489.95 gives 1.04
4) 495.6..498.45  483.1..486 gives 1.10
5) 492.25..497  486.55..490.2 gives 1.03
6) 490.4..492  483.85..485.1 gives 1.10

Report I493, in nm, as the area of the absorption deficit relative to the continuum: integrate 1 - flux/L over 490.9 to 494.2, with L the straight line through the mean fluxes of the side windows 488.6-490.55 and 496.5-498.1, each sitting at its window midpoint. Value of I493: 0.143 nm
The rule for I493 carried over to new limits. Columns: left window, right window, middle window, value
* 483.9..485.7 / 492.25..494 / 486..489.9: 0.04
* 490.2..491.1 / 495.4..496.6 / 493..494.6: -0.04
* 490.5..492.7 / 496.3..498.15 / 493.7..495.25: 0.04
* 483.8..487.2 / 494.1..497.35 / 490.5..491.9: -0.08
